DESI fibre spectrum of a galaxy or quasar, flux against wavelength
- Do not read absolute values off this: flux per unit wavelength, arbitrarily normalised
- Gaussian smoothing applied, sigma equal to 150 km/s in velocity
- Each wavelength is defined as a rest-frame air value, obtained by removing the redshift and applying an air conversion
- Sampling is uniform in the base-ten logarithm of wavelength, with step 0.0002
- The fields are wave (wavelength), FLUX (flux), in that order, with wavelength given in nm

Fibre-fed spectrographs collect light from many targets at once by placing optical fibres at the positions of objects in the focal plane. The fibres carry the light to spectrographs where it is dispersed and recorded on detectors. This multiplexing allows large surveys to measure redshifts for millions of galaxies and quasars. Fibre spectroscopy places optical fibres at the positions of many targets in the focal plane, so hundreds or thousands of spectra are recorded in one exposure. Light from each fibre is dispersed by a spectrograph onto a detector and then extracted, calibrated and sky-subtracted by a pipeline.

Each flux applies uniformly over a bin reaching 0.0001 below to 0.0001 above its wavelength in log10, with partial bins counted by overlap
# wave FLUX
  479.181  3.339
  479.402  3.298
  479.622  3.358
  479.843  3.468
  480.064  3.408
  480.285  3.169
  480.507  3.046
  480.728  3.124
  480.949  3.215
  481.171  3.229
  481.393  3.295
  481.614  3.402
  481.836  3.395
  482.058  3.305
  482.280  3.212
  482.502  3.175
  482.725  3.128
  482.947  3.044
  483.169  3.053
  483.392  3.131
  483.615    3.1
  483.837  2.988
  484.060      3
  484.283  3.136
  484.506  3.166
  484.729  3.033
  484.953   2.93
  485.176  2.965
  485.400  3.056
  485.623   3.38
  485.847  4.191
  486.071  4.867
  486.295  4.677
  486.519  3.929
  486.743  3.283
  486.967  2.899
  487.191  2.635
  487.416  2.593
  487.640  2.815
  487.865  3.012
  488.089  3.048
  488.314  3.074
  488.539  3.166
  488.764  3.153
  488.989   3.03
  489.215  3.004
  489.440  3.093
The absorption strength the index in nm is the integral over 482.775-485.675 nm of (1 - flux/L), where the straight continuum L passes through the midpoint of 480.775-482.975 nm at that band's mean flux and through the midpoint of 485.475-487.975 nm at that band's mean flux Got 0.246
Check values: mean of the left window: 3.24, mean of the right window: 3.47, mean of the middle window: 3.07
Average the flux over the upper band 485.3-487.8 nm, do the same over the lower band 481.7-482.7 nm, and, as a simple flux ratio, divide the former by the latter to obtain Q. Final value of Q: 1.07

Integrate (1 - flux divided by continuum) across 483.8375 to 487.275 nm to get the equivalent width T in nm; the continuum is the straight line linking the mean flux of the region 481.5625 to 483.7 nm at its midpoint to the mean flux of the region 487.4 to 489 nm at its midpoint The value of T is -0.35 nm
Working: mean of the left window 3.19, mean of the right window 3.01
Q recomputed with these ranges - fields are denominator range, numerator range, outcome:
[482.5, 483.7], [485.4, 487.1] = 1.23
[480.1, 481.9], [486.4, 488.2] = 0.94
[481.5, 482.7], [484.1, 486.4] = 1.07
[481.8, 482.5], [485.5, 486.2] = 1.26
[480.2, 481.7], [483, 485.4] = 0.95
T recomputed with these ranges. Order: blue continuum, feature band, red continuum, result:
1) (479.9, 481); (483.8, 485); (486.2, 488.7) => 0.05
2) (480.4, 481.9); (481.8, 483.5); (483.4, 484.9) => -0.01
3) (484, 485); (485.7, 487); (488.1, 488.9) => -0.39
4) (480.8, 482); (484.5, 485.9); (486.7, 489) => -0.05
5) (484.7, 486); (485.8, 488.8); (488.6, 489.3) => -0.17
